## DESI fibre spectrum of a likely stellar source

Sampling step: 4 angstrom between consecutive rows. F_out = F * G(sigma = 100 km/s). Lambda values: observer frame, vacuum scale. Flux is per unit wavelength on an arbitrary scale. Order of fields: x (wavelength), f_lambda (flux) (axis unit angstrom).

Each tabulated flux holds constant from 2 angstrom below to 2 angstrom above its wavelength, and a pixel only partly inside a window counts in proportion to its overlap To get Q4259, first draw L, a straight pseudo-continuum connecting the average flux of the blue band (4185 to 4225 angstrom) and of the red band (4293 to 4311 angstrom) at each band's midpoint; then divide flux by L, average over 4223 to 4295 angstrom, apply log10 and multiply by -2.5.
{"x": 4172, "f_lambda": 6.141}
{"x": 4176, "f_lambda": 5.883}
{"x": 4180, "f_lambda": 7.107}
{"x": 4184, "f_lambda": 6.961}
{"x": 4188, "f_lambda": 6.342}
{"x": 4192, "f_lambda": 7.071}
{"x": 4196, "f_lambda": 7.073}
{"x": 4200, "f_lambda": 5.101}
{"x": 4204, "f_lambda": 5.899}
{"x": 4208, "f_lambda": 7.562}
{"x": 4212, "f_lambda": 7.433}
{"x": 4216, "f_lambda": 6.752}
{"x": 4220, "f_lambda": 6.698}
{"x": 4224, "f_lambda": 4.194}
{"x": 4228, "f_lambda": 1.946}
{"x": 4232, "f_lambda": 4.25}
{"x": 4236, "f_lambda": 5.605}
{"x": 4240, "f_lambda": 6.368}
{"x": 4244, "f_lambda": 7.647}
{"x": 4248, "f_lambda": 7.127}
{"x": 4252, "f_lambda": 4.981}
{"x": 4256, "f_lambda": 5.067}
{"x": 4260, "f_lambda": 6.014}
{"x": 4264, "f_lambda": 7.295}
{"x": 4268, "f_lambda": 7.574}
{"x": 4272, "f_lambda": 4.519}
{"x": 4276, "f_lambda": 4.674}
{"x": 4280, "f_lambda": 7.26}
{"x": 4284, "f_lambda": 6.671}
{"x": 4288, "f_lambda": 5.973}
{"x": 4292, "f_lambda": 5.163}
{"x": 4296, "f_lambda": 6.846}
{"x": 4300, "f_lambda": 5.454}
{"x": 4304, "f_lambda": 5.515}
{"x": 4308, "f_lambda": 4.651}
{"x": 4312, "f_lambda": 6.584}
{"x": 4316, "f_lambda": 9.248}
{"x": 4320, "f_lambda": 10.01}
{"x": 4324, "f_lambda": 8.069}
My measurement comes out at 0.05 mag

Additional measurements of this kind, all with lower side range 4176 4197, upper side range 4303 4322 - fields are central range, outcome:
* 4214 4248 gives 0.252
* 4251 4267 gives 0.181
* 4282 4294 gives 0.209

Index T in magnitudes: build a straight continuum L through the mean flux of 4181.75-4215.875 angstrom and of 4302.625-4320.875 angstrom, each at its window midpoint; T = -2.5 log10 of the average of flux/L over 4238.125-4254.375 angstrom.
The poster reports 0.058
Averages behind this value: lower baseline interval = 6.69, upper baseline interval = 7.09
